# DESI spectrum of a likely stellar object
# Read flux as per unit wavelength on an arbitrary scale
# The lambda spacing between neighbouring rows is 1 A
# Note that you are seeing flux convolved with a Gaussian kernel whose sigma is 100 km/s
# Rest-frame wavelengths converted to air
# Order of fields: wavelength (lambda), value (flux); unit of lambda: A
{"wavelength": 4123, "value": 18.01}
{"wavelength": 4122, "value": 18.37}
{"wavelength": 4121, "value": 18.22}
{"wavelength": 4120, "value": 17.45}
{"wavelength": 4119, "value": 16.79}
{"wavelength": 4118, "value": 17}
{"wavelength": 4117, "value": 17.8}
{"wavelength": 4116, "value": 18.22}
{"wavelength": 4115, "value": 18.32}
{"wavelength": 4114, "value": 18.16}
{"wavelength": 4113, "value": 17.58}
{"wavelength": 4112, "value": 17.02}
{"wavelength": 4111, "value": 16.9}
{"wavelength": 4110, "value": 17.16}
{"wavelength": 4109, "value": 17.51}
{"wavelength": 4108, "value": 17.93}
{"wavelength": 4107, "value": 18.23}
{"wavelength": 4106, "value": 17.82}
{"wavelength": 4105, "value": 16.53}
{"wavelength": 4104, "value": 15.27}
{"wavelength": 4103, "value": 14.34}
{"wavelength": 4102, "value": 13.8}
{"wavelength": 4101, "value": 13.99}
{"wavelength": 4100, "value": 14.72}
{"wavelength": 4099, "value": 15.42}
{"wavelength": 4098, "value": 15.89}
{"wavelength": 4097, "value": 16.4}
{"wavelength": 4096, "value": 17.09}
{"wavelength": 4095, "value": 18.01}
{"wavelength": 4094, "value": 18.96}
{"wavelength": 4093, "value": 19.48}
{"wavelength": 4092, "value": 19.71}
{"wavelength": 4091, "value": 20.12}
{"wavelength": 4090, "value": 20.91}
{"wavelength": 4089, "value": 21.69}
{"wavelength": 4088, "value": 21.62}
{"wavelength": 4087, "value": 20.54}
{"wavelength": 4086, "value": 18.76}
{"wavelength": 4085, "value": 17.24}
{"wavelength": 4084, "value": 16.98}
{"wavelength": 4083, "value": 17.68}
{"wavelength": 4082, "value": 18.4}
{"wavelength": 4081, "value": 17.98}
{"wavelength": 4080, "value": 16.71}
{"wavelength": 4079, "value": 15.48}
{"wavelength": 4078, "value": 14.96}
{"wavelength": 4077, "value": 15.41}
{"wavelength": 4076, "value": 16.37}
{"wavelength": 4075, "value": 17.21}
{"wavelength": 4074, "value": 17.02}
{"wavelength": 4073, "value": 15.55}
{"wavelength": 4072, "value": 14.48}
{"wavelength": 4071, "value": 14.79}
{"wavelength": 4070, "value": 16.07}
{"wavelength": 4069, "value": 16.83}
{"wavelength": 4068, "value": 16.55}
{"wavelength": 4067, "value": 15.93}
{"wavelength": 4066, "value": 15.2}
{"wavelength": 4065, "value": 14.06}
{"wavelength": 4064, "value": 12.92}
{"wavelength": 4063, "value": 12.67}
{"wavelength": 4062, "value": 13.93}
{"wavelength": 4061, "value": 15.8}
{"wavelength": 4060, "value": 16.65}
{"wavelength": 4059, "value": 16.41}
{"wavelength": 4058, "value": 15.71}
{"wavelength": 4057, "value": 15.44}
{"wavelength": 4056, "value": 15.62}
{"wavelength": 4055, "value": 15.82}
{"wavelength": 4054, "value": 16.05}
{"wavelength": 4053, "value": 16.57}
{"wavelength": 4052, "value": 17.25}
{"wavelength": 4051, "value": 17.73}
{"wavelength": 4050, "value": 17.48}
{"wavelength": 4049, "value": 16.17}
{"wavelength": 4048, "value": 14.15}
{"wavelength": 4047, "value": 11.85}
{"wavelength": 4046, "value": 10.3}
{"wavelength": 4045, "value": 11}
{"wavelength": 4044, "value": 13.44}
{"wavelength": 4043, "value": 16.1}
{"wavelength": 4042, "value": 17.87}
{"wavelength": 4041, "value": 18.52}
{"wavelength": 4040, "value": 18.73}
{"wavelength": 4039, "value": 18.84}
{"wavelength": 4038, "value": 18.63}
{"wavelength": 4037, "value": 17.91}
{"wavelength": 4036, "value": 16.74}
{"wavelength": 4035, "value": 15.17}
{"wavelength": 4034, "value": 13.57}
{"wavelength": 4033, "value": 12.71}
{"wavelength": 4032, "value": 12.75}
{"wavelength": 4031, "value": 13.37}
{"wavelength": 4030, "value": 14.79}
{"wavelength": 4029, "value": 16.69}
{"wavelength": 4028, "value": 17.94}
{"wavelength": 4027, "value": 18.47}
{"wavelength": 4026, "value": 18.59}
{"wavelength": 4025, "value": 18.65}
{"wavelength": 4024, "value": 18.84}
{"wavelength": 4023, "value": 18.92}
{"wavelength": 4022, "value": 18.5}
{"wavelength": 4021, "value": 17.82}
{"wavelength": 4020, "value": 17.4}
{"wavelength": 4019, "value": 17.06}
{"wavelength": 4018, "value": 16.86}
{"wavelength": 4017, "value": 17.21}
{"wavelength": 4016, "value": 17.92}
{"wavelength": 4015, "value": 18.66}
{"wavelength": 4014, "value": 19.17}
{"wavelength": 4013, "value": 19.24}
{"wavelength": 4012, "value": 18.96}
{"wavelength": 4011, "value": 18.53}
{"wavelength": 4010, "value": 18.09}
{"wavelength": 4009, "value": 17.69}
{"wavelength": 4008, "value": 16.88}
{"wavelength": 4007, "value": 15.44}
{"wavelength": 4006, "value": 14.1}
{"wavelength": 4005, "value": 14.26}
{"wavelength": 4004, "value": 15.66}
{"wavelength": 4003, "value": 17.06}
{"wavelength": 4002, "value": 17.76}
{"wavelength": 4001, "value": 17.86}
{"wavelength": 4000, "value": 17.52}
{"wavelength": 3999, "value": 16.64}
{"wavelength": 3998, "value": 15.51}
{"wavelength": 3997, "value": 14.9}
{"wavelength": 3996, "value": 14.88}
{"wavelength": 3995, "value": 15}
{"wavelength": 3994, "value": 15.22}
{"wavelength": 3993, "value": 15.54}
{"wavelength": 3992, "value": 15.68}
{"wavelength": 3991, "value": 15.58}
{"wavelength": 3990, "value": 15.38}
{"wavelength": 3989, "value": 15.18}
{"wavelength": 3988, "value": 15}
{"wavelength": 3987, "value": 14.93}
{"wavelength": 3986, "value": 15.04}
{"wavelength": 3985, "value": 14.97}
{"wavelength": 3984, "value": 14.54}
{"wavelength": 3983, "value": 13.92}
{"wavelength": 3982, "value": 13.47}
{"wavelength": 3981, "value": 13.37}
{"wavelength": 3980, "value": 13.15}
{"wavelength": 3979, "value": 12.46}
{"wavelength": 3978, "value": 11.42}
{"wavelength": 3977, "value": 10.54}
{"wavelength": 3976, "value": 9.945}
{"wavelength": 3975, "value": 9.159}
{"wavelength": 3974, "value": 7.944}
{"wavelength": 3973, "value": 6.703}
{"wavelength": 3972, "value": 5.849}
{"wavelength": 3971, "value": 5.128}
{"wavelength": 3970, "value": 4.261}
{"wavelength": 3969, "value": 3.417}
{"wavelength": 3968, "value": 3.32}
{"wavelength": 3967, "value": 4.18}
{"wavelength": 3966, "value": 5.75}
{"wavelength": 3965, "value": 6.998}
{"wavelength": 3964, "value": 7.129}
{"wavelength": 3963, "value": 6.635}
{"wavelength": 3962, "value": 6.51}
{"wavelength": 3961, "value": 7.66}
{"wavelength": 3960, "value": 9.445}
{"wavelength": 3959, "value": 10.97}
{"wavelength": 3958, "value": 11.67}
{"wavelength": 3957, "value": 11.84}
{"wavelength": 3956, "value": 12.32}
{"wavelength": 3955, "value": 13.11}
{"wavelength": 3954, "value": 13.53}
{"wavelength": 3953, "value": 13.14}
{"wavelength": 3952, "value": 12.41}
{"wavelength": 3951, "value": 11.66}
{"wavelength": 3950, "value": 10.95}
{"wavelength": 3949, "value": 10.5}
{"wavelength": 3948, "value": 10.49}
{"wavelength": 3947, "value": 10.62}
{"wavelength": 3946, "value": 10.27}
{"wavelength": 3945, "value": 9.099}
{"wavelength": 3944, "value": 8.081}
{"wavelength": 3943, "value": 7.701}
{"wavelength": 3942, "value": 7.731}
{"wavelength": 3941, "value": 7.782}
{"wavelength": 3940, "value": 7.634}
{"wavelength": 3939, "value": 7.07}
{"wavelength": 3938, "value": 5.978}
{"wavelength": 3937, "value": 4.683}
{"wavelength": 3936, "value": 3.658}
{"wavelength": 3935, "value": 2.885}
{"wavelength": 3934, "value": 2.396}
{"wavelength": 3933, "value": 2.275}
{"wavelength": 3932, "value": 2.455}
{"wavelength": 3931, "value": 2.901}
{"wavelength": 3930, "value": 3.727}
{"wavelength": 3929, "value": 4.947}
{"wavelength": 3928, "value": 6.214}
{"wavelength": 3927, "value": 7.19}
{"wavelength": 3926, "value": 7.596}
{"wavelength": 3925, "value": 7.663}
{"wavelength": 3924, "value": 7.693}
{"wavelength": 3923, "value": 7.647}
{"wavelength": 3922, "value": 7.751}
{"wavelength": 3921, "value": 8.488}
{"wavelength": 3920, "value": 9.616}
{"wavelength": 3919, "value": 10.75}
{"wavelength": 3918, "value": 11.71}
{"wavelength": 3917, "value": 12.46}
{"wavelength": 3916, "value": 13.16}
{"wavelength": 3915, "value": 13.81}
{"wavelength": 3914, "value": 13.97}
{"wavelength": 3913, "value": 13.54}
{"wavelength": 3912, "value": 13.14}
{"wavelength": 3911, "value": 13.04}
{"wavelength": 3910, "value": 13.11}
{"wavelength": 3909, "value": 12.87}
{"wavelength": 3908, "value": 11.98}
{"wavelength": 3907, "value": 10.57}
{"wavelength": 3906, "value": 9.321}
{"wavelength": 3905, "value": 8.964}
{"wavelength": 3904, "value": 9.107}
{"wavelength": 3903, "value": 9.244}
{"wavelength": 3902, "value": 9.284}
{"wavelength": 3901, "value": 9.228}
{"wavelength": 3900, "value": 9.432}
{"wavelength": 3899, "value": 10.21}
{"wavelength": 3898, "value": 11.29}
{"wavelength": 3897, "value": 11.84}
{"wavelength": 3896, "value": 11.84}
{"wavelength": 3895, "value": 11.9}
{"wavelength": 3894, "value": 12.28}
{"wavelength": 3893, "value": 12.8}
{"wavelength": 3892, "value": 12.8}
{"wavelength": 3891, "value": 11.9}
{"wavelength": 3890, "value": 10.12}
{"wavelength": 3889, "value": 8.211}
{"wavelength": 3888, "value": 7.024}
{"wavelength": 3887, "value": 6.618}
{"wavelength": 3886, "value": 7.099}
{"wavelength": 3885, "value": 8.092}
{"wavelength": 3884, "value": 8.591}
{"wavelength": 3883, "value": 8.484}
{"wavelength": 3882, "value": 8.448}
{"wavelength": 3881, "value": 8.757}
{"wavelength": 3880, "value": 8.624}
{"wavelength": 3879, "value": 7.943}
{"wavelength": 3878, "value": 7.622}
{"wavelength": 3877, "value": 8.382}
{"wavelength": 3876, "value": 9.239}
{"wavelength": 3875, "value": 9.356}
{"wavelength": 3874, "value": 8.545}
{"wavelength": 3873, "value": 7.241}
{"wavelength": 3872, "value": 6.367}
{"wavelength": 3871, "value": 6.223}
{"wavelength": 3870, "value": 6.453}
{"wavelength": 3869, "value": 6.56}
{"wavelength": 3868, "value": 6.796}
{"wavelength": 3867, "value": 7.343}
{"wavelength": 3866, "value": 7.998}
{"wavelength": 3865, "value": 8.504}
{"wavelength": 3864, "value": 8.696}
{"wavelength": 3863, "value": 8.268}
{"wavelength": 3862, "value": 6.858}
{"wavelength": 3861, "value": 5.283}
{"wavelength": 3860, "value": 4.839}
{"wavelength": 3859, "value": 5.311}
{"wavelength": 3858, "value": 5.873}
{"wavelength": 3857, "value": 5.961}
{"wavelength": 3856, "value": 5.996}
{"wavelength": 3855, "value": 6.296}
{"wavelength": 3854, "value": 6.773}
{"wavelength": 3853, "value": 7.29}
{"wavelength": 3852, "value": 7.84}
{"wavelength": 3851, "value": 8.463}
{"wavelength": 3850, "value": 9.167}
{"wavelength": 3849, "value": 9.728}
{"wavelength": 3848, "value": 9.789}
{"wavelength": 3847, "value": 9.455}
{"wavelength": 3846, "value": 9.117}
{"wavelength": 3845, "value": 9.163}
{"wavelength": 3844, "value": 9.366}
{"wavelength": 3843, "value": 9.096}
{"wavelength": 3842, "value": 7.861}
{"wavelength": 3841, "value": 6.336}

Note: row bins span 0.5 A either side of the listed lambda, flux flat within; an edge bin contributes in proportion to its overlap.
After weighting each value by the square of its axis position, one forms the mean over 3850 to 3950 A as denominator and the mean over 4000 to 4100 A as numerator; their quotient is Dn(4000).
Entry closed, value 2.13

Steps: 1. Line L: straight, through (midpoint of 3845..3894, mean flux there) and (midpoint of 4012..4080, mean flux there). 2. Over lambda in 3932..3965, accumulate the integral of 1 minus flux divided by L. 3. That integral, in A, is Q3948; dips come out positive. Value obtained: 8.99 A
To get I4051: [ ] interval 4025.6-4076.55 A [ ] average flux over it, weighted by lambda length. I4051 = 15.7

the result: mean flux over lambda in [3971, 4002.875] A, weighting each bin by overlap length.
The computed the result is 13.6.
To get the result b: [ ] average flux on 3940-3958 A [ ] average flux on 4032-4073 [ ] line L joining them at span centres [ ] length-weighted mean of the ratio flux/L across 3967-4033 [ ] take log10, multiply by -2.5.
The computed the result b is -0.11 mag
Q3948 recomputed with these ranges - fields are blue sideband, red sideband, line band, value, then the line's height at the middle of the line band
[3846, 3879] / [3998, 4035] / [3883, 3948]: 9.3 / 10.7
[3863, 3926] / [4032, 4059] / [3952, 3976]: 8.0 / 12.4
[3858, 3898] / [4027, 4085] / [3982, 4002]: -3.5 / 13.1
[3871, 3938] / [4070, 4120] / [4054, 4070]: 0.5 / 15.8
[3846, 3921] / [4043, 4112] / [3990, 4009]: -3.4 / 13.5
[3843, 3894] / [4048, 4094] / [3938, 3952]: 2.7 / 11.4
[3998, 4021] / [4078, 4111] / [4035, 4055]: 1.5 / 17.4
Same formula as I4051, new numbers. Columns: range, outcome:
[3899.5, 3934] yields 9.16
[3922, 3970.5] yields 7.58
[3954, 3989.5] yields 9.99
